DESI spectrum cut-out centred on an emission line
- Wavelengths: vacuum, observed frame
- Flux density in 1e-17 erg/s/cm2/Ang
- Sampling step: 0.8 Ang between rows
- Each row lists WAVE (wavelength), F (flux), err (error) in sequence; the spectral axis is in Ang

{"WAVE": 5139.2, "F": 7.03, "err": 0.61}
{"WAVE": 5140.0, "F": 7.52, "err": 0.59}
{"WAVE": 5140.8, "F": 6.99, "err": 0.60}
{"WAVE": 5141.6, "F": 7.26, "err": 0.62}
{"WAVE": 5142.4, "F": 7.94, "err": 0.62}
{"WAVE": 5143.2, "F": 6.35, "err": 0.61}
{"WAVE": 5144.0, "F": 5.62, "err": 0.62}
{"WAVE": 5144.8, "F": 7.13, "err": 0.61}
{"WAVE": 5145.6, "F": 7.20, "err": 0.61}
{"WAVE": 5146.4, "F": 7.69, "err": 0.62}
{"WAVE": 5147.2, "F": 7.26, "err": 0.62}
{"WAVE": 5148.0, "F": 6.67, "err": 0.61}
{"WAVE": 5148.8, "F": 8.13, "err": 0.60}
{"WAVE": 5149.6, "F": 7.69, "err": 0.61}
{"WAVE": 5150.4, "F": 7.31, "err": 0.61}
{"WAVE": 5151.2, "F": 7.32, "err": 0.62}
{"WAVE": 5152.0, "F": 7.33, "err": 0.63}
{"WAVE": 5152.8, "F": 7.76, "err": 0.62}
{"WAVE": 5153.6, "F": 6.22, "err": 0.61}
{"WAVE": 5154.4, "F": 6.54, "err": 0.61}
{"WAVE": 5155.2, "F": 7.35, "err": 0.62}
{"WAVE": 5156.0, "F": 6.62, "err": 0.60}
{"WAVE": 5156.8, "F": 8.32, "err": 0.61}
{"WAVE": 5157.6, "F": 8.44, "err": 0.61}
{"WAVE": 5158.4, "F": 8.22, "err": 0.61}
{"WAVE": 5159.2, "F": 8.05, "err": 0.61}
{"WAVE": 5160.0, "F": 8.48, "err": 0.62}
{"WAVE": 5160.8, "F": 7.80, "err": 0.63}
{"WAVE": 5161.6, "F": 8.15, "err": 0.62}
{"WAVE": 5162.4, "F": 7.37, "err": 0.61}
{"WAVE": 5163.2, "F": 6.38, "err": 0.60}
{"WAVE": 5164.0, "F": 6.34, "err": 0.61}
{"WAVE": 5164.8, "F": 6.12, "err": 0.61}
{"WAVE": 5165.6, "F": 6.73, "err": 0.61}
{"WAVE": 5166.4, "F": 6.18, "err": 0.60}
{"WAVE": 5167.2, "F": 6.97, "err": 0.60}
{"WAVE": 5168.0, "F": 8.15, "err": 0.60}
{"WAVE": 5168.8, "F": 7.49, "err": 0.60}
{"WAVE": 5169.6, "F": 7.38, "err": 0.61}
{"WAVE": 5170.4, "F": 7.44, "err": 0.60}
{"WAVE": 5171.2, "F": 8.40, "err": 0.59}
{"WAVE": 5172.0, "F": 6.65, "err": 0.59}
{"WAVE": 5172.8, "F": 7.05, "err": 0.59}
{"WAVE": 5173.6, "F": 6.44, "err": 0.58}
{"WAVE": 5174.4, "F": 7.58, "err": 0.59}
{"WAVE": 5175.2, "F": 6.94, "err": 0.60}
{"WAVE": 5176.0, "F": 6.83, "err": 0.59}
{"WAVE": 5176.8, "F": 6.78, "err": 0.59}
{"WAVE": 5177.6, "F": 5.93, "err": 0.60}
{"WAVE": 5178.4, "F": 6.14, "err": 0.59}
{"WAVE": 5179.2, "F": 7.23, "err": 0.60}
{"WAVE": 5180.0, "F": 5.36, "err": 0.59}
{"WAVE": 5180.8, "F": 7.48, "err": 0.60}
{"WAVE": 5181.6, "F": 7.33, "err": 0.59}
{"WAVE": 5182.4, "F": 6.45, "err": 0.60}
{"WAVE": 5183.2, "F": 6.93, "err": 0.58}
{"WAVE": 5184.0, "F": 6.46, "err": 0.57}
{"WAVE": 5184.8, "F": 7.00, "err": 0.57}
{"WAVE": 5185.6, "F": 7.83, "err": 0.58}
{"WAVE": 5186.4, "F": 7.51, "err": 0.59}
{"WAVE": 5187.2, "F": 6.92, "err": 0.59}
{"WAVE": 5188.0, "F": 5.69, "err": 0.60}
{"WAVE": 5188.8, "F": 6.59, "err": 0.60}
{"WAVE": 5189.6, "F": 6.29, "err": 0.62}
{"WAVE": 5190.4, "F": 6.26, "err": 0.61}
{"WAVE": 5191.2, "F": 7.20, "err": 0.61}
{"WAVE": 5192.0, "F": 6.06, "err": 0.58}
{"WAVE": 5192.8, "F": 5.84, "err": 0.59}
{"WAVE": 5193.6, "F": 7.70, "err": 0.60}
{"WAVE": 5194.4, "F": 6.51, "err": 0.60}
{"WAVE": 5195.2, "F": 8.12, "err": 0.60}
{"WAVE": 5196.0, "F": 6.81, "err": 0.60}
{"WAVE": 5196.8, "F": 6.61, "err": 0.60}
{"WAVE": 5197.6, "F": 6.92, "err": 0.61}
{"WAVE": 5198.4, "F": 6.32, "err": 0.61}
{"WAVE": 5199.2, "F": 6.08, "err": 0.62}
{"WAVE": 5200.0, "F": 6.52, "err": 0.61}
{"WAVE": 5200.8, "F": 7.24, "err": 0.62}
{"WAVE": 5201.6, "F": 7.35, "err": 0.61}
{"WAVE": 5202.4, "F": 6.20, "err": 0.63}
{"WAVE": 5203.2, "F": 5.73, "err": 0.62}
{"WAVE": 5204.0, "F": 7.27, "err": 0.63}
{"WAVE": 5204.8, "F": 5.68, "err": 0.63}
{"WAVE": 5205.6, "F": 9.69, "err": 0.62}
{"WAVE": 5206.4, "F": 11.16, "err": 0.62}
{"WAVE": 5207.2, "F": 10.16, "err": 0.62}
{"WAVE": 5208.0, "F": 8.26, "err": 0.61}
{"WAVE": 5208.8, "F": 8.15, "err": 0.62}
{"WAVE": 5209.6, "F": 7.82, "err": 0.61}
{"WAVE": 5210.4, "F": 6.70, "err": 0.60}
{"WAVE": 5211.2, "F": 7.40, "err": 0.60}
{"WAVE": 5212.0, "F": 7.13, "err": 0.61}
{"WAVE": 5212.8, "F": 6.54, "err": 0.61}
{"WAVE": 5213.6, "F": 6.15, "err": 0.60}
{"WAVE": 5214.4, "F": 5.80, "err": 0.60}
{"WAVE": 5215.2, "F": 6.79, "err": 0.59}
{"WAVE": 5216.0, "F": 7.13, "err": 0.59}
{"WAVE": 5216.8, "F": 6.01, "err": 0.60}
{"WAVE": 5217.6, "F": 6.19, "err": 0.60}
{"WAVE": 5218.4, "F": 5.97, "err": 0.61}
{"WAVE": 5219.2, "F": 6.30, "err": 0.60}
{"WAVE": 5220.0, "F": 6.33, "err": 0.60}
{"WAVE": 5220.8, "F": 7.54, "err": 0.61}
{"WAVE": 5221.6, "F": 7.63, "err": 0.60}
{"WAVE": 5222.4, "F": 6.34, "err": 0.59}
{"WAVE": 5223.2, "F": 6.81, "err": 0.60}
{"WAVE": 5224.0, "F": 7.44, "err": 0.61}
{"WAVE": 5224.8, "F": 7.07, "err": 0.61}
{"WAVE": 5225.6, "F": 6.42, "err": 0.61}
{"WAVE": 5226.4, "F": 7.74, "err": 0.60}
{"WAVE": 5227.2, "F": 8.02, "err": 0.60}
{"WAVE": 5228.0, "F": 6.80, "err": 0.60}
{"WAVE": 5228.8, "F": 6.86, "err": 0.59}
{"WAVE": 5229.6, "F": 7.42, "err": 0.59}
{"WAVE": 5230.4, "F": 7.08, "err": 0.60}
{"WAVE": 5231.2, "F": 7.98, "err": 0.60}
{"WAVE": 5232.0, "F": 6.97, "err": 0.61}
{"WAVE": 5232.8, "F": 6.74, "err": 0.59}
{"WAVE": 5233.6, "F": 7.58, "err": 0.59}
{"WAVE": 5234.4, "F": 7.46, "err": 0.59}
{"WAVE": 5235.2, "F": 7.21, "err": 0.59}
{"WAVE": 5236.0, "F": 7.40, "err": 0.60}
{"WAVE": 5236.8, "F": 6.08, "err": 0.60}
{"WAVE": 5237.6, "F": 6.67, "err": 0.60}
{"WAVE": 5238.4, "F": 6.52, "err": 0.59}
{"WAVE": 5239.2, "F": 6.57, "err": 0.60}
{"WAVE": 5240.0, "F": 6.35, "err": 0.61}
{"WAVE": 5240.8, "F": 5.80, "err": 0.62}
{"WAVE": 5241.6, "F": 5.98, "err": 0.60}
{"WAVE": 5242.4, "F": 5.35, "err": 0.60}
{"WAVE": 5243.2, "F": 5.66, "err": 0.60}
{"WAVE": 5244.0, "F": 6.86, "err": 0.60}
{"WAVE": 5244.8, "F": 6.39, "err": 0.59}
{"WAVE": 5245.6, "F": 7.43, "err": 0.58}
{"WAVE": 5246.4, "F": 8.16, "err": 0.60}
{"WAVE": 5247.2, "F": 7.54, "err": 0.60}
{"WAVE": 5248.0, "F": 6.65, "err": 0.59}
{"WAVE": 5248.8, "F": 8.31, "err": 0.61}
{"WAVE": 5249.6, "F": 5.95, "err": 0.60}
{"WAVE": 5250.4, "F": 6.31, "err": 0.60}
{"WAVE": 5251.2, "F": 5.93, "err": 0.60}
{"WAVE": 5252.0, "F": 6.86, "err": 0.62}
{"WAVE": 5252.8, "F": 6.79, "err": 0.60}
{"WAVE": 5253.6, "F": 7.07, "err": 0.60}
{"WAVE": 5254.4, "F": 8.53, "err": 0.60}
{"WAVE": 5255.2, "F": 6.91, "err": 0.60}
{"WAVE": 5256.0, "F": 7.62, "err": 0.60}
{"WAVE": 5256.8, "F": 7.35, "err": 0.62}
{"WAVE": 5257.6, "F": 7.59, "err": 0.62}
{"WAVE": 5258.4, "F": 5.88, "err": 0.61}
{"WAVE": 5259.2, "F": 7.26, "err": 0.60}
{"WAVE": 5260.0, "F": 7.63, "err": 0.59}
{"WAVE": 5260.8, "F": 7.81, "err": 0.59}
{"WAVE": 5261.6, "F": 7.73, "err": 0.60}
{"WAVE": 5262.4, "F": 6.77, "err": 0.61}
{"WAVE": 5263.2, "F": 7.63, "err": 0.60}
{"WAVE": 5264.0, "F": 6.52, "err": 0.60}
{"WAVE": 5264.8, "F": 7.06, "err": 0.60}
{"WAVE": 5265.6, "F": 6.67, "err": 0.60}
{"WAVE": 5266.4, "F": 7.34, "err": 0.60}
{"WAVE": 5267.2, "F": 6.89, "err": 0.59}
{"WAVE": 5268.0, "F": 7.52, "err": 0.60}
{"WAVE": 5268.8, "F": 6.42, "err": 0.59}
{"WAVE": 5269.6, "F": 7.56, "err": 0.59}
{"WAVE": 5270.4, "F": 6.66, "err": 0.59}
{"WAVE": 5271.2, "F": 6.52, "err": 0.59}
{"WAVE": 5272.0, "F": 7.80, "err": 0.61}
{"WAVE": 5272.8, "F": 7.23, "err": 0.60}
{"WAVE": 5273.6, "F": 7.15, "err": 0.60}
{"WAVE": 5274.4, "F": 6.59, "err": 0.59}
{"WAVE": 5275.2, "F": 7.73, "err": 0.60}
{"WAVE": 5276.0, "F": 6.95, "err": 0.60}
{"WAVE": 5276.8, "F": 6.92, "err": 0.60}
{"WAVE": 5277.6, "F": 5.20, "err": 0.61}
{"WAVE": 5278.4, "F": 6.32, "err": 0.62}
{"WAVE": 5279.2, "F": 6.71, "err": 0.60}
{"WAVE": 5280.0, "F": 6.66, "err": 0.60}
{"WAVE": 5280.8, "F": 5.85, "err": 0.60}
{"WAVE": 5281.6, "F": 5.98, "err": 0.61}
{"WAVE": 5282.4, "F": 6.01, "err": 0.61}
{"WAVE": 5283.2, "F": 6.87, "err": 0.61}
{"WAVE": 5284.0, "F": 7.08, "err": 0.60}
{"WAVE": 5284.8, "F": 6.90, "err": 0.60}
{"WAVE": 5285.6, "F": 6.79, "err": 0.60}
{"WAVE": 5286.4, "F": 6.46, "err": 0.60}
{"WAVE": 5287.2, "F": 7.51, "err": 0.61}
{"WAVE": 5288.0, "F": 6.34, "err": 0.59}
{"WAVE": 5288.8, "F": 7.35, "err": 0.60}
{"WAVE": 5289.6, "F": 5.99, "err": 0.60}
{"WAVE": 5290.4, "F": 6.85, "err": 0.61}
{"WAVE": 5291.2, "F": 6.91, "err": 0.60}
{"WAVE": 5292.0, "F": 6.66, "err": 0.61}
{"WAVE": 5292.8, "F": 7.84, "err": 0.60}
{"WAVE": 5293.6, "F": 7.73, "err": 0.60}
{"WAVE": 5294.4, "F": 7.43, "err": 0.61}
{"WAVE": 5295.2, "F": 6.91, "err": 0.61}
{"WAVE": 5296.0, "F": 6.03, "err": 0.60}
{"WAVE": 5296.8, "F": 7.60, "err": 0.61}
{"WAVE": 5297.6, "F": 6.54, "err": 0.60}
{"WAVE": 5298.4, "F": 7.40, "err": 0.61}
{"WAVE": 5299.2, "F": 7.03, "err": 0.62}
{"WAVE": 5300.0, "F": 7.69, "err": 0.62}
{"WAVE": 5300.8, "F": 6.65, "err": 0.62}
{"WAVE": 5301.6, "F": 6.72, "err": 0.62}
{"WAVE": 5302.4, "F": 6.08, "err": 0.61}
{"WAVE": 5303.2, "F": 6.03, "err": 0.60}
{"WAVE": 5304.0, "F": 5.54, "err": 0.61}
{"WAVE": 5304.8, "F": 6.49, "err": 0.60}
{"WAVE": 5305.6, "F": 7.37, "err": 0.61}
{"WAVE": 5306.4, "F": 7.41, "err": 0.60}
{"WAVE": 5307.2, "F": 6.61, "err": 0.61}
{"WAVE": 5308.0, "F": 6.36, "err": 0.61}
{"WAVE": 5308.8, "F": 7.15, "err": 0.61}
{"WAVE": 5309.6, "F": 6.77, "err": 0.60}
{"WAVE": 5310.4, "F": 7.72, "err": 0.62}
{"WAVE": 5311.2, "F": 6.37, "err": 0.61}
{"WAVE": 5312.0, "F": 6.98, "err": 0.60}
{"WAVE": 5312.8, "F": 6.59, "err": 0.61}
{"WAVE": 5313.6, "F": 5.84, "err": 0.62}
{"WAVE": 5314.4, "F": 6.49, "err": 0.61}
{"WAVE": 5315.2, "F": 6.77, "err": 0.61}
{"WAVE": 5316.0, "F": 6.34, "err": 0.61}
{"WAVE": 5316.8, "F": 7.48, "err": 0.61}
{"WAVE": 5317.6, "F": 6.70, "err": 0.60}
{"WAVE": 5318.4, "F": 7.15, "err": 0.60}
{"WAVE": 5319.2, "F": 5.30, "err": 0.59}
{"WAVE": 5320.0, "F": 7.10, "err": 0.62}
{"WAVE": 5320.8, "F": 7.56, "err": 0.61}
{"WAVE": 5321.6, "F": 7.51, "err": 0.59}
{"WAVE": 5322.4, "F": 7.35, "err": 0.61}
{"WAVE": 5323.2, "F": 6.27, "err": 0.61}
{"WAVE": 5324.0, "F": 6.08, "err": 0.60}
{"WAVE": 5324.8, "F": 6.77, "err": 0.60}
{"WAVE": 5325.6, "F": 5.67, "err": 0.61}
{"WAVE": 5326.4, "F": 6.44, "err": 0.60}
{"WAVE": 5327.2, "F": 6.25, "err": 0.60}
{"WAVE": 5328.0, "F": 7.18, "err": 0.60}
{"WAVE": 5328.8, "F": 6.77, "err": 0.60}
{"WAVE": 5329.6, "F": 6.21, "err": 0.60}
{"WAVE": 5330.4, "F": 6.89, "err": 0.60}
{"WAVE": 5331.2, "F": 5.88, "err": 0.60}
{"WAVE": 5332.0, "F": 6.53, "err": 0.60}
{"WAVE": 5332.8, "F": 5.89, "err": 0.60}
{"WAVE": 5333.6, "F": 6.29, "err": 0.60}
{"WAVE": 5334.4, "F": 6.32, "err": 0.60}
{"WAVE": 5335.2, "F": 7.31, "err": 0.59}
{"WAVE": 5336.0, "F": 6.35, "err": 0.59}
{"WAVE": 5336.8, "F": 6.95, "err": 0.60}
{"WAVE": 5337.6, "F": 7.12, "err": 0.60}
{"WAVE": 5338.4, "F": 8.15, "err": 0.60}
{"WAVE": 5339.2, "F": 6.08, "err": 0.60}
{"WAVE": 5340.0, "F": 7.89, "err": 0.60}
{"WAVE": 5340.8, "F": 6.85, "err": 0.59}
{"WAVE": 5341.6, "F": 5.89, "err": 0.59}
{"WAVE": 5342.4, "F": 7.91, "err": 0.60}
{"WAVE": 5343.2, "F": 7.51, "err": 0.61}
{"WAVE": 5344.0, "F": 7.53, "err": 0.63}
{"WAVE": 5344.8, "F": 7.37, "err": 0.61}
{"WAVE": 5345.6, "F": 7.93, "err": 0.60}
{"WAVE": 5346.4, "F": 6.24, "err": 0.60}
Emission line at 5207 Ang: [O III] 5007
